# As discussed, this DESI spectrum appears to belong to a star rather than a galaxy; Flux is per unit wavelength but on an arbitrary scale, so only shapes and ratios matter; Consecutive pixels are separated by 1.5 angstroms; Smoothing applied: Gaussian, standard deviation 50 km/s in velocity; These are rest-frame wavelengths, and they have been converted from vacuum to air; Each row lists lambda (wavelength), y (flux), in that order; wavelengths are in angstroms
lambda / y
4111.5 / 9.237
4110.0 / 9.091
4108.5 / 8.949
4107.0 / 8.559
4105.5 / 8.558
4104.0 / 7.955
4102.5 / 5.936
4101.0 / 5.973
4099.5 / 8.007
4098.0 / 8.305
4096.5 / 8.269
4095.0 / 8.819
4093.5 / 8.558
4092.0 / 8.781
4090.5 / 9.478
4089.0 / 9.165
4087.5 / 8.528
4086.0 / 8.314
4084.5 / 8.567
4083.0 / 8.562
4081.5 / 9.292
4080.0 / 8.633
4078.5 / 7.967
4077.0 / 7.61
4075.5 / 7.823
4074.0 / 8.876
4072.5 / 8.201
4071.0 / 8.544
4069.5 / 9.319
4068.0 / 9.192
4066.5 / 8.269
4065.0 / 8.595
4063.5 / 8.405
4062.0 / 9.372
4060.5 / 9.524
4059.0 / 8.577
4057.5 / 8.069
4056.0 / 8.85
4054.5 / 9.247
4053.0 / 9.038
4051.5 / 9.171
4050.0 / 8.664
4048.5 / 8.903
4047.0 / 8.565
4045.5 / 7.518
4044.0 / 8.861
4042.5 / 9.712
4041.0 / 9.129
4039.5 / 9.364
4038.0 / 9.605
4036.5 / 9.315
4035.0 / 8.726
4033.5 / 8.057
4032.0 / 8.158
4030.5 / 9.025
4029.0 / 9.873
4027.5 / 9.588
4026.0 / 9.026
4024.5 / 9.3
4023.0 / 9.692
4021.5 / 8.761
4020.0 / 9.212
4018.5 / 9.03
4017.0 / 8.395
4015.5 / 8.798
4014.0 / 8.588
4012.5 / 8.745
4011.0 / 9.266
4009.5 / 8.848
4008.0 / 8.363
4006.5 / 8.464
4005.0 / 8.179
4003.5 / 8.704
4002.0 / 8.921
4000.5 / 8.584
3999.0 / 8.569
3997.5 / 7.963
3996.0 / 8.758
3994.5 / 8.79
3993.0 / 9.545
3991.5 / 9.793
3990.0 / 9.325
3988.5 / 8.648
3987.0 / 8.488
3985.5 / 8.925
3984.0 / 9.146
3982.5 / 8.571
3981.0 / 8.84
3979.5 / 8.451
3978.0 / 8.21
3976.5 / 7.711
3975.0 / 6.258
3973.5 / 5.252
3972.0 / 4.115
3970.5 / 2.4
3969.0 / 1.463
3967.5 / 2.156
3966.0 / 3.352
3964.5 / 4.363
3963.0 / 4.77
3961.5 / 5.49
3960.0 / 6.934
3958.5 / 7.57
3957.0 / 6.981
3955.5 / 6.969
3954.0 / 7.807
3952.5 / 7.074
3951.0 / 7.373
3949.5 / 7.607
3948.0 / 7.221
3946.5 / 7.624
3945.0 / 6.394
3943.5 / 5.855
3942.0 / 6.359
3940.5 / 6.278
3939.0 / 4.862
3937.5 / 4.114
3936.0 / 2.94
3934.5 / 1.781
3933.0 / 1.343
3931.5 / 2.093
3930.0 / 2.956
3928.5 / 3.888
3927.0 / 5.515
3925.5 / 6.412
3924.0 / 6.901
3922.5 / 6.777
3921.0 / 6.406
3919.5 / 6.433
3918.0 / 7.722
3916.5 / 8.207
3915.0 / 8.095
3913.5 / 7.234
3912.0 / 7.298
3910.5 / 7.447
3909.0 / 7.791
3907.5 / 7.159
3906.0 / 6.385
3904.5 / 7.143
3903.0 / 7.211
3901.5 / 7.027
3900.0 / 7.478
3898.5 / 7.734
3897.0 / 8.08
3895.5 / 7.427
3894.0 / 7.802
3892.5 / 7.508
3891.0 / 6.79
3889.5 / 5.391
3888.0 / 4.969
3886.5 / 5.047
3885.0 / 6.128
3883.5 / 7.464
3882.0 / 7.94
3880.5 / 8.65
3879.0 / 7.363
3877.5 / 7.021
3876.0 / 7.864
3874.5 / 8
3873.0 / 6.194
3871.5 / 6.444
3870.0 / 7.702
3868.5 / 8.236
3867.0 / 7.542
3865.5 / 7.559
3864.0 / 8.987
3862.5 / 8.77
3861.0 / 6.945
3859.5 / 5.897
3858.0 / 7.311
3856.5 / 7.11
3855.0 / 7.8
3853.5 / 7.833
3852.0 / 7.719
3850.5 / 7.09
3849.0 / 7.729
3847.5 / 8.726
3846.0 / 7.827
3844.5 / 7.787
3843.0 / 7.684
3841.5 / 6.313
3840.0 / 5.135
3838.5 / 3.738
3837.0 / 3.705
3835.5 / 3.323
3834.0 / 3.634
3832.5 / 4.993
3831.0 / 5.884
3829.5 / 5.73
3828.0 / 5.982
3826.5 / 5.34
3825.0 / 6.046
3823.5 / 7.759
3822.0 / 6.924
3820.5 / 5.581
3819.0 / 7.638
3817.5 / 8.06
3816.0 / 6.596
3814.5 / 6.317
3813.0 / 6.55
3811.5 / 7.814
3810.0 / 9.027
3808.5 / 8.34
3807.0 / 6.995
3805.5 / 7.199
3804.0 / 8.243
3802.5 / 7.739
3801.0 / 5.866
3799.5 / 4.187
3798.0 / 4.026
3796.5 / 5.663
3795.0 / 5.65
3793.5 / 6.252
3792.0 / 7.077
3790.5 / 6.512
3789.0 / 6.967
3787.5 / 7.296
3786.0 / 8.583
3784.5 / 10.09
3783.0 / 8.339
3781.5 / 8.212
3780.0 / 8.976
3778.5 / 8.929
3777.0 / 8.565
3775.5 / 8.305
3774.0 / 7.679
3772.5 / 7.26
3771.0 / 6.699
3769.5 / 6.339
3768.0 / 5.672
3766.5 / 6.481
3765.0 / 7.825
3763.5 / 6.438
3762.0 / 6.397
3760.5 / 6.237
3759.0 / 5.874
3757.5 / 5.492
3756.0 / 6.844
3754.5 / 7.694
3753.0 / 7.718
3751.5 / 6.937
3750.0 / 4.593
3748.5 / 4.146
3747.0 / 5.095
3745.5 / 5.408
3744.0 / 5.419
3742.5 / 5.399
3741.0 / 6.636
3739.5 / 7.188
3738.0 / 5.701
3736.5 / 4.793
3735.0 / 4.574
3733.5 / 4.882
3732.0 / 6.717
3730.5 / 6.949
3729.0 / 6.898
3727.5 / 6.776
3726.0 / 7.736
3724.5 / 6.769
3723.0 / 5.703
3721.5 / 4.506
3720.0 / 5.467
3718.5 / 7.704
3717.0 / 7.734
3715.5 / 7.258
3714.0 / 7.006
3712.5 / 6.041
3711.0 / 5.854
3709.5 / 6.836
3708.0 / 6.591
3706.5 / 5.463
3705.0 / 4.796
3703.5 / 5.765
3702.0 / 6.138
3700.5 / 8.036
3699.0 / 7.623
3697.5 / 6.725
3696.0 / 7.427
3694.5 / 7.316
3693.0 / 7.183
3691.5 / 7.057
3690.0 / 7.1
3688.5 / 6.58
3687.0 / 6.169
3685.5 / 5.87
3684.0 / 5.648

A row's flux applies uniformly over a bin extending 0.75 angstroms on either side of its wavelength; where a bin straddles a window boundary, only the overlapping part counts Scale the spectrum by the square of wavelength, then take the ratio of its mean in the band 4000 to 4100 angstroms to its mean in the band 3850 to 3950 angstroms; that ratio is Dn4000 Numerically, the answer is 1.42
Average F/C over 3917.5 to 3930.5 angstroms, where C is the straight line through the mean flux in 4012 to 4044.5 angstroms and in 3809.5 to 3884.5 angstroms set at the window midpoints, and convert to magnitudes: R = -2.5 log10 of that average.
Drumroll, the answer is 0.30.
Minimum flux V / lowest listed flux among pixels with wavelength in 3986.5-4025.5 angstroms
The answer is 7.963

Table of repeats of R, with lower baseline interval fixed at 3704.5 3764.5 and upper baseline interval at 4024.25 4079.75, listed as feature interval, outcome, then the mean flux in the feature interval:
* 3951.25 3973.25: 0.48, 5.16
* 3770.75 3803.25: -0.10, 7.23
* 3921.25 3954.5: 0.41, 5.41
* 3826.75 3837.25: 0.40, 4.83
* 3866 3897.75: 0.04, 7.13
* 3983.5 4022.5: -0.05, 8.8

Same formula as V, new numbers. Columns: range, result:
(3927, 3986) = 1.343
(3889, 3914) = 5.391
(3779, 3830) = 4.026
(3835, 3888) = 3.323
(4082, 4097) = 8.269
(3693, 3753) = 4.146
